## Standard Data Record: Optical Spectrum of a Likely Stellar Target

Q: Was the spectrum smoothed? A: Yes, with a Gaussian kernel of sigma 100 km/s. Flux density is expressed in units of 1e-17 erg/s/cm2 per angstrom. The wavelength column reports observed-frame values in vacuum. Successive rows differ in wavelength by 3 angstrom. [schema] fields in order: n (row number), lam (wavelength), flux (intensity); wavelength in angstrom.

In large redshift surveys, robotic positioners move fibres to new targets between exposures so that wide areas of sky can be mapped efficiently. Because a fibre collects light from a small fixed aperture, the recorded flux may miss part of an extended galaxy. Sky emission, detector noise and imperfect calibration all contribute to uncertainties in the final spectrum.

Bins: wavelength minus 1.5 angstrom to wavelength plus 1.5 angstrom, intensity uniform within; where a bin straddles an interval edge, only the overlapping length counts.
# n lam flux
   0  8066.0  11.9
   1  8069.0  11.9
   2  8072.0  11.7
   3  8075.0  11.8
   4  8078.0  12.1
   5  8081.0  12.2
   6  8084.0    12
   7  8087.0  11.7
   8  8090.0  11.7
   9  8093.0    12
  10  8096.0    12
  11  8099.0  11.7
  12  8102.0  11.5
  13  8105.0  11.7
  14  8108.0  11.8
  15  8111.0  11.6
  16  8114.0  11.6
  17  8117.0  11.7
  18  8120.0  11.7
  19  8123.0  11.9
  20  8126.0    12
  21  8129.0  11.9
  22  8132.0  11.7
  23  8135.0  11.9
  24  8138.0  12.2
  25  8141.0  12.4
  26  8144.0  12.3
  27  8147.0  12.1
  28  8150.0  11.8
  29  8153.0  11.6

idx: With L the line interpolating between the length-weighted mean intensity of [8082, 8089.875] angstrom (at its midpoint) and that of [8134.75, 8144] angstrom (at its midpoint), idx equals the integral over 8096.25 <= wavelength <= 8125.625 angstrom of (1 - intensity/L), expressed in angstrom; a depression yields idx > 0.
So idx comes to 0.8 angstrom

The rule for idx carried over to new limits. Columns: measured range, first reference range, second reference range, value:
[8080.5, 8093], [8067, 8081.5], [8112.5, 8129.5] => 0.0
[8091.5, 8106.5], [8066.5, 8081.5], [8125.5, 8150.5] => 0.2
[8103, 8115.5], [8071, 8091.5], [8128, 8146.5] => 0.3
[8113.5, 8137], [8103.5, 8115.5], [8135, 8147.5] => 0.3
